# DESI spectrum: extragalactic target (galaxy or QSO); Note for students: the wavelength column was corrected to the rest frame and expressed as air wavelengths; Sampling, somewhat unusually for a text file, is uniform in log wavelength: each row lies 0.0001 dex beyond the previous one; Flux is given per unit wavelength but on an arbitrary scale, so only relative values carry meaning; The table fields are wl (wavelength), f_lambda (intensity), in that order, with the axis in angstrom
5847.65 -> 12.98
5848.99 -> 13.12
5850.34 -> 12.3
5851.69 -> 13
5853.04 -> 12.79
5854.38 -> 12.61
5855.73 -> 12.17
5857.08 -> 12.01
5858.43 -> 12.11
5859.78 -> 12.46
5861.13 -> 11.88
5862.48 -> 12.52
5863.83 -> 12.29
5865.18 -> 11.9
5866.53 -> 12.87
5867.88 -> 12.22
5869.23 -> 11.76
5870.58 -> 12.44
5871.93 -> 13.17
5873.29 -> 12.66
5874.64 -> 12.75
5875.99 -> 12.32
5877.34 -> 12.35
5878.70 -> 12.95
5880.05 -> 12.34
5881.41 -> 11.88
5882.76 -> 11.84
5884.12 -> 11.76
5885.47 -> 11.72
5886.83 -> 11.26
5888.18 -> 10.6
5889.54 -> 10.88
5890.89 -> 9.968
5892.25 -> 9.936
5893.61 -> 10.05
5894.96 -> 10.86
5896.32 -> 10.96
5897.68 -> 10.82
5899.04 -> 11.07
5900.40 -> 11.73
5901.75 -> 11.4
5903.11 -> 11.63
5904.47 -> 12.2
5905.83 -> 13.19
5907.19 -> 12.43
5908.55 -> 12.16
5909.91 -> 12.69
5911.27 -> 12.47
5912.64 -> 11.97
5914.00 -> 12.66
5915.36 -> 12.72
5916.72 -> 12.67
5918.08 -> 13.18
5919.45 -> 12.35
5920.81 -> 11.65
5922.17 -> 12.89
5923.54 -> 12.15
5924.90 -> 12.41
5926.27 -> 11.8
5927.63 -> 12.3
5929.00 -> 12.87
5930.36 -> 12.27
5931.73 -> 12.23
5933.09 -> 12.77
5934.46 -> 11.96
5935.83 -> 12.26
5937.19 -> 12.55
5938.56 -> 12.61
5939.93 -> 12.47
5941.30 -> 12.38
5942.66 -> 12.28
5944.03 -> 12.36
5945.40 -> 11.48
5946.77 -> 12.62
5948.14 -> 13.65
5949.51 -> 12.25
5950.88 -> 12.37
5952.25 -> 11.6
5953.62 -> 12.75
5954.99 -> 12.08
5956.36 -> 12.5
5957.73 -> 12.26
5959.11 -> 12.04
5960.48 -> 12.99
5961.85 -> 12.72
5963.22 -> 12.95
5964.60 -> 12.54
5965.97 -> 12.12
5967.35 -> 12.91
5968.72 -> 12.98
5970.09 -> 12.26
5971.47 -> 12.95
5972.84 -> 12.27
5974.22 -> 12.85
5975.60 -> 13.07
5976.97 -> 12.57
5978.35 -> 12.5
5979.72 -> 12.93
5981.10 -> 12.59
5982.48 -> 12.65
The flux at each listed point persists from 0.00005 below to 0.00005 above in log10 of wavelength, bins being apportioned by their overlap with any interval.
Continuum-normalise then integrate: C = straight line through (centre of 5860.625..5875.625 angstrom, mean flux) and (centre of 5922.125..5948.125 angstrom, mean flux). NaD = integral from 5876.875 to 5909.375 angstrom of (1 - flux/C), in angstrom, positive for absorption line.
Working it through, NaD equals 2.4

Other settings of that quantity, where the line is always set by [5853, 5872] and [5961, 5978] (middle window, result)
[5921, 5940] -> 0.26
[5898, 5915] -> 0.47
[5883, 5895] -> 1.54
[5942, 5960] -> 0.40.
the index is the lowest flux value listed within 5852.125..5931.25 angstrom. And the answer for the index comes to 9.936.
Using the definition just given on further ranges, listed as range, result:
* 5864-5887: 11.26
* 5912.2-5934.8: 11.65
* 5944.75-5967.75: 11.48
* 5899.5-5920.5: 11.4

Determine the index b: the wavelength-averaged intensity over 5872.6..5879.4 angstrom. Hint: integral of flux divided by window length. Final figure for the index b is 12.6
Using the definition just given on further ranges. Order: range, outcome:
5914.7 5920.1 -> 12.7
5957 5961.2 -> 12.4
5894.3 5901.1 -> 11.1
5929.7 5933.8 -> 12.4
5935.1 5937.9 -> 12.4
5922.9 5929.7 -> 12.3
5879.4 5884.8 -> 11.9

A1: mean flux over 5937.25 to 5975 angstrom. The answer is 12.5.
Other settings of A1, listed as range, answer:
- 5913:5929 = 12.4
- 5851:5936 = 12.1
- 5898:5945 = 12.3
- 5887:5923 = 11.7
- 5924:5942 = 12.4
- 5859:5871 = 12.3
